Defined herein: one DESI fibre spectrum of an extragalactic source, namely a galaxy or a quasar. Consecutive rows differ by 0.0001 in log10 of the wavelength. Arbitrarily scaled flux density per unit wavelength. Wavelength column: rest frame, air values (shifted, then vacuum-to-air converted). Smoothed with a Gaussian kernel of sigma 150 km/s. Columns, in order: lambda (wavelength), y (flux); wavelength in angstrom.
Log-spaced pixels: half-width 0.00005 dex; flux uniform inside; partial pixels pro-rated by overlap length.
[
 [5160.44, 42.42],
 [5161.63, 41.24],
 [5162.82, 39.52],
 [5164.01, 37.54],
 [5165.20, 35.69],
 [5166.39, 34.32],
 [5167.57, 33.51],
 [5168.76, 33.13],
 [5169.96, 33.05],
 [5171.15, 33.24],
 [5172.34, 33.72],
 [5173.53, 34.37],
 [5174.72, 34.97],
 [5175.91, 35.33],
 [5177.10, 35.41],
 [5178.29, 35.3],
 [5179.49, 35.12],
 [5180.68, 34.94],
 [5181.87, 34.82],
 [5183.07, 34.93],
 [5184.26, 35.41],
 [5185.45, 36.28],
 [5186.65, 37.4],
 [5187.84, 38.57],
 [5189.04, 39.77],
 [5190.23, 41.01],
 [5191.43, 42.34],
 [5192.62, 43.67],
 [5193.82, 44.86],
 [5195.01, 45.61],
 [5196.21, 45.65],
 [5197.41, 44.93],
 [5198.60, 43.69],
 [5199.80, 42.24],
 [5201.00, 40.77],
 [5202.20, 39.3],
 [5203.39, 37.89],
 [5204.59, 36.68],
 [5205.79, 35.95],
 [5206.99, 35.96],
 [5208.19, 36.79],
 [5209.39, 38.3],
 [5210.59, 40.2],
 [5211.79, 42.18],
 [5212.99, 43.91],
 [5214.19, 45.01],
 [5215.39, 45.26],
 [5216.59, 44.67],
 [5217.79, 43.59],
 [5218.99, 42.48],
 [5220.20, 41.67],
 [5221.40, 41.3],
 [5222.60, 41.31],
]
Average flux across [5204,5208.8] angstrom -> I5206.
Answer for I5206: 36.3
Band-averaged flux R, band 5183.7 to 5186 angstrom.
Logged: 35.9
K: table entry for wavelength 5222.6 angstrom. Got 41.31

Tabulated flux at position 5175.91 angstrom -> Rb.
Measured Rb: 35.33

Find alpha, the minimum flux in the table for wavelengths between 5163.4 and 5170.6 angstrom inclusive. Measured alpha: 33.05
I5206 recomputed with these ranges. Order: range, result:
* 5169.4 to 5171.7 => 33.2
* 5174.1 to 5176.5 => 35.2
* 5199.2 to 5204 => 40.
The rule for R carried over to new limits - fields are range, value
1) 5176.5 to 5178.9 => 35.3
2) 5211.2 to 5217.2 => 44.2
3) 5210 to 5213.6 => 42.1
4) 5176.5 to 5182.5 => 35.1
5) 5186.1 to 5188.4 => 38.1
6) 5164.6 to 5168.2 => 34.6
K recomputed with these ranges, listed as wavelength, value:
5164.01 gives 37.54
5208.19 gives 36.79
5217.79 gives 43.59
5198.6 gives 43.69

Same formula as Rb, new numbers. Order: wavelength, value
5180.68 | 34.94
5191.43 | 42.34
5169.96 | 33.05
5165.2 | 35.69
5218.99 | 42.48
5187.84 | 38.57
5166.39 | 34.32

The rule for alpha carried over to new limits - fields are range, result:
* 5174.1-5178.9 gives 34.97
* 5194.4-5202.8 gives 39.3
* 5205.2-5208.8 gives 35.95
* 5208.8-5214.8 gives 38.3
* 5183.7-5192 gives 35.41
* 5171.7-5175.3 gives 33.72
